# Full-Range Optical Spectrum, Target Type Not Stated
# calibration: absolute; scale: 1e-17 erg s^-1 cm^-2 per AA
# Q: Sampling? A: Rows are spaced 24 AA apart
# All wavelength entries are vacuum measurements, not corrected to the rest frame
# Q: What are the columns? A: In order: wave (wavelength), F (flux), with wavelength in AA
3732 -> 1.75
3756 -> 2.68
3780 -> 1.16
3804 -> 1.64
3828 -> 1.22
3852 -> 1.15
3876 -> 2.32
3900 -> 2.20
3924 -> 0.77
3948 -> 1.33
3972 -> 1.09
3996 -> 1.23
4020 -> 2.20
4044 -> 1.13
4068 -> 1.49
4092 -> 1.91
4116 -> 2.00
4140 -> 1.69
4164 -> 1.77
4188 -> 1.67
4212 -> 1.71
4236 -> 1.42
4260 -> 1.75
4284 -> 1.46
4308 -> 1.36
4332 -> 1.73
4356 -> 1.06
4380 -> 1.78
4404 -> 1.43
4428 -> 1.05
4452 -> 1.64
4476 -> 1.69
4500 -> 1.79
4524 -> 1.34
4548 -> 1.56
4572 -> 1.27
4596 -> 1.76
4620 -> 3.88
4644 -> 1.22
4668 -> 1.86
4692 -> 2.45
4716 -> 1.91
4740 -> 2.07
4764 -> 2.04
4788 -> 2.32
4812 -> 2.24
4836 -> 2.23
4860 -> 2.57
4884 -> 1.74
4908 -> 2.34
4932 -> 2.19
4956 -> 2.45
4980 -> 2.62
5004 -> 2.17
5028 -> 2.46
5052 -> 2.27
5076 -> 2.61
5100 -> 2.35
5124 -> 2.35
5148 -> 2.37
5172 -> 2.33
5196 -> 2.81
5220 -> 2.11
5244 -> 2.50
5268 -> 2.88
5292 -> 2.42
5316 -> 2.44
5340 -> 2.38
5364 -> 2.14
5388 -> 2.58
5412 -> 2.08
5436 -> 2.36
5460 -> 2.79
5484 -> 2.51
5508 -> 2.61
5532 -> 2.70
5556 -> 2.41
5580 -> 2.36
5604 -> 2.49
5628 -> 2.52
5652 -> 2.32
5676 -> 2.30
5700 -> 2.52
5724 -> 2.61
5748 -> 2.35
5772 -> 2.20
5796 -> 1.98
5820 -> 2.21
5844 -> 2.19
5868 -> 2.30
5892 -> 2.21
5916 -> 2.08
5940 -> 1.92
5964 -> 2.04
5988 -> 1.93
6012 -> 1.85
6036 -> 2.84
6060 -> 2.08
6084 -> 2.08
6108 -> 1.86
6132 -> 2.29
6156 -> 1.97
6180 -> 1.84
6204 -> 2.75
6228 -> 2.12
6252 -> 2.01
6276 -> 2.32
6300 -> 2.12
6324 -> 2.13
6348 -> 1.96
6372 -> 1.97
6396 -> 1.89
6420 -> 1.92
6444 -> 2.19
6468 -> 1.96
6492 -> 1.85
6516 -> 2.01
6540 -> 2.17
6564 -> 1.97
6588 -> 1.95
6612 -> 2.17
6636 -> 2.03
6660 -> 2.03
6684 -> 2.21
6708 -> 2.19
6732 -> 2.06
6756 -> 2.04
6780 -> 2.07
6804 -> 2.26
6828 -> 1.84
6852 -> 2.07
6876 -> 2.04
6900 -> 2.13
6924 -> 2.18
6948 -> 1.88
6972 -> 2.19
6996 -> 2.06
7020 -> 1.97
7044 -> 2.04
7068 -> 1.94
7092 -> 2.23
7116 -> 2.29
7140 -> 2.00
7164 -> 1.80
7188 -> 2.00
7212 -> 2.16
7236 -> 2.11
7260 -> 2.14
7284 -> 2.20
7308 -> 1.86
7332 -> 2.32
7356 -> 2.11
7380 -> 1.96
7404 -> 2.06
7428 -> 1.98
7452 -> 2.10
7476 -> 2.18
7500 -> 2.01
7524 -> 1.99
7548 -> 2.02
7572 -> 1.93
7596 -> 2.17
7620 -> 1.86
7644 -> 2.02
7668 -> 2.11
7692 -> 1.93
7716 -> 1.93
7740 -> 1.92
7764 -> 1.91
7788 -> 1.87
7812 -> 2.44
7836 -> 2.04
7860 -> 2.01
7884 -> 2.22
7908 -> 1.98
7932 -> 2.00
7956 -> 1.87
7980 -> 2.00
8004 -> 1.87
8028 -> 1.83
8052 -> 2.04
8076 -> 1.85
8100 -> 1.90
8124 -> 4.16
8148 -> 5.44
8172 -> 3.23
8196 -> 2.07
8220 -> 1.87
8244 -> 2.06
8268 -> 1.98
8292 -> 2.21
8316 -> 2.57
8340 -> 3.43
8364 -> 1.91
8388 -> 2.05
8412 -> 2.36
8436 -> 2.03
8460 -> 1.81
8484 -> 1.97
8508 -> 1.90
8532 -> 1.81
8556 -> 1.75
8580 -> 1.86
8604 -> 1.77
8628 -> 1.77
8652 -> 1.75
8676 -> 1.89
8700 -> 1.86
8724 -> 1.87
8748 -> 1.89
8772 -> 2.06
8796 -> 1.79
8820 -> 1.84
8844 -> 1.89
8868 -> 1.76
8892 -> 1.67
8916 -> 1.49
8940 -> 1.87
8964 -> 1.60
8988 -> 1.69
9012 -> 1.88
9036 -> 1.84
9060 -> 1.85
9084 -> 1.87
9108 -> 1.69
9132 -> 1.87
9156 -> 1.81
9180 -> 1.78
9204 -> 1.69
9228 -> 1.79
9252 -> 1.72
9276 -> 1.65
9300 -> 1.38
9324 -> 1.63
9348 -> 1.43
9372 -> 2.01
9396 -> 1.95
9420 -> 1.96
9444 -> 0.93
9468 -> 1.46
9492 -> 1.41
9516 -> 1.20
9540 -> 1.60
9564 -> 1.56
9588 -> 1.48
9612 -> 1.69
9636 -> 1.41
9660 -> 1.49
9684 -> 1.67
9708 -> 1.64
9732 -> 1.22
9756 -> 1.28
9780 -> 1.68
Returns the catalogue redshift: 0.240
